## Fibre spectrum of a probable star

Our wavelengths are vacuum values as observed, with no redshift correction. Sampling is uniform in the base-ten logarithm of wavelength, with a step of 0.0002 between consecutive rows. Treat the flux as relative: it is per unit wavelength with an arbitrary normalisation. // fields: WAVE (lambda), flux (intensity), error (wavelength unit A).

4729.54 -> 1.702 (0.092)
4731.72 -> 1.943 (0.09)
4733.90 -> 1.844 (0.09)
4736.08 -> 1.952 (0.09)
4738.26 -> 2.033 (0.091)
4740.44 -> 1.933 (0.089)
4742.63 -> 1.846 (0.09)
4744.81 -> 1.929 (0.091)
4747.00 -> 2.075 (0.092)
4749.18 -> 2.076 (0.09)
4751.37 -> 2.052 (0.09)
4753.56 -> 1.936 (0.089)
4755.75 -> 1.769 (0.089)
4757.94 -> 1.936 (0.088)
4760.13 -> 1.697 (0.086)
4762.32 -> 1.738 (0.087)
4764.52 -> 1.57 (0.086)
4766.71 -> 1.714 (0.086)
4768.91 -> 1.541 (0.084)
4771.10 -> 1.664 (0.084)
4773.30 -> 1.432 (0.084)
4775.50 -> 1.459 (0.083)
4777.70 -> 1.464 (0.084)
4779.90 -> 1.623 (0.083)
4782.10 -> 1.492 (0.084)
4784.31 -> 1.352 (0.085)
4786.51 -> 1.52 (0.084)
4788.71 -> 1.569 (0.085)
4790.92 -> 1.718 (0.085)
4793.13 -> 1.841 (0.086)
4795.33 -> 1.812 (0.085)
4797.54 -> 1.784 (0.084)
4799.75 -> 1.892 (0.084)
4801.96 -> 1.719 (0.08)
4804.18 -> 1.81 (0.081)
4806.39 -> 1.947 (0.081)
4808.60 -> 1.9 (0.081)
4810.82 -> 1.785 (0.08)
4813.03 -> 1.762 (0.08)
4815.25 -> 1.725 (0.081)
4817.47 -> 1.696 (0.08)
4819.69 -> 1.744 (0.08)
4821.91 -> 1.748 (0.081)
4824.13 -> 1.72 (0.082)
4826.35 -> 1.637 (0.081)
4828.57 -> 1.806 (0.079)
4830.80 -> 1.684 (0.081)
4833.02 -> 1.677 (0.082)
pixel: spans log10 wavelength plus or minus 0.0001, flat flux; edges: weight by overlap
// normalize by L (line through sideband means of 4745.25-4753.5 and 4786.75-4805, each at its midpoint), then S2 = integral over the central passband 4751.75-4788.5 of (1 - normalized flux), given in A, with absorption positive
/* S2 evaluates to 5.6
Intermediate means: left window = 2.04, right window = 1.76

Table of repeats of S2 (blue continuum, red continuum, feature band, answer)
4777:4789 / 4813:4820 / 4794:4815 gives -2.3 A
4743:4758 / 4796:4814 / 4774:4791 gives 3.4 A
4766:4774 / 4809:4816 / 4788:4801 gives -0.6 A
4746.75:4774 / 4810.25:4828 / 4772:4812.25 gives 1.8 A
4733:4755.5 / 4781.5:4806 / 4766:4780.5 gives 2.0 A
